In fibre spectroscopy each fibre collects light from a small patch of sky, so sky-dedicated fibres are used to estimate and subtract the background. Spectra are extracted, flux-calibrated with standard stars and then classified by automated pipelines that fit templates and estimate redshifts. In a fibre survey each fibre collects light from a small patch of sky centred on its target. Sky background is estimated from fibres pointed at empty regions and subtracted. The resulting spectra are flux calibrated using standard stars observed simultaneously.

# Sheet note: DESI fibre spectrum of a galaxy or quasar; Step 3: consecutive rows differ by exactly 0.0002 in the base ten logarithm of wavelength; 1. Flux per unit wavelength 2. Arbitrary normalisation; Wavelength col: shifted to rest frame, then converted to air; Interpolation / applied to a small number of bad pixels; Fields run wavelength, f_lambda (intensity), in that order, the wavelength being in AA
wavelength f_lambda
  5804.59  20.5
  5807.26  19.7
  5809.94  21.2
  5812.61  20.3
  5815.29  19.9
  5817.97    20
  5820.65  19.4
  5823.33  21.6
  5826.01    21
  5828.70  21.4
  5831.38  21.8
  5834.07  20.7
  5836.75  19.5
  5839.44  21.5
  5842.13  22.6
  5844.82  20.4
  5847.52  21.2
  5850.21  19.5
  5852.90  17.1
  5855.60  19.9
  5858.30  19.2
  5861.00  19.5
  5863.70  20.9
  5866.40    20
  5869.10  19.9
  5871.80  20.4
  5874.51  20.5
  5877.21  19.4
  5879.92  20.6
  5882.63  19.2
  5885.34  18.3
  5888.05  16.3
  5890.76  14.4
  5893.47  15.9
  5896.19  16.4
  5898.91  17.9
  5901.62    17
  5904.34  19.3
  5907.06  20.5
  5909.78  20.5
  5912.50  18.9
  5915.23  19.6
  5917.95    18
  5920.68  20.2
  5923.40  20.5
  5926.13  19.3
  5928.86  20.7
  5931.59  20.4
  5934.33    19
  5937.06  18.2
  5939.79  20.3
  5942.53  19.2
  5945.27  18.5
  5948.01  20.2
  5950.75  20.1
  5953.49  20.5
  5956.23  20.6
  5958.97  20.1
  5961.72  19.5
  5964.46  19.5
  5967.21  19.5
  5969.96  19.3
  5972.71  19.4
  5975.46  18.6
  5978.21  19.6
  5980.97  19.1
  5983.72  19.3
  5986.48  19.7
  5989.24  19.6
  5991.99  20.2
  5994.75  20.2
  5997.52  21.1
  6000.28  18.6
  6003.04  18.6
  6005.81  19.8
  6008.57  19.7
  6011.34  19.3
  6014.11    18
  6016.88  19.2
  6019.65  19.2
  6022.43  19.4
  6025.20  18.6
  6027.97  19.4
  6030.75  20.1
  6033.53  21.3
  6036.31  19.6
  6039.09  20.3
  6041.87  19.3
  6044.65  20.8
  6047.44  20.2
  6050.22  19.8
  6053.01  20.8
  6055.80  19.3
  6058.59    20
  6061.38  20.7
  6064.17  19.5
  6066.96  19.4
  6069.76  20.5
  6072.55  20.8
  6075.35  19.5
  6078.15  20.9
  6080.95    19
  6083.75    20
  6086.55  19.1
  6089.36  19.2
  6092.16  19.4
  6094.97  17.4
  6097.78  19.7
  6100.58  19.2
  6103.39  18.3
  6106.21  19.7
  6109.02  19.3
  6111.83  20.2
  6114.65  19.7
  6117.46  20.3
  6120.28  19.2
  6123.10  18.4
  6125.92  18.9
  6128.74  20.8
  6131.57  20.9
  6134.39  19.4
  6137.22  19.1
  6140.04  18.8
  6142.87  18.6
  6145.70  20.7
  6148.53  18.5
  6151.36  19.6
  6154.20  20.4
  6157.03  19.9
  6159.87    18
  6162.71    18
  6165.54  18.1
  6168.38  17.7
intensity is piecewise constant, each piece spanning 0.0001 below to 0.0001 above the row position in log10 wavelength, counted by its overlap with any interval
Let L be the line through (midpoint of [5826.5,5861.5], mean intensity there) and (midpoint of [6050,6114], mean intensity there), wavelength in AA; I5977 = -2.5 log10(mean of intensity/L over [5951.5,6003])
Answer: 0.02 mag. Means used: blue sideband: 20.4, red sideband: 19.6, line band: 19.7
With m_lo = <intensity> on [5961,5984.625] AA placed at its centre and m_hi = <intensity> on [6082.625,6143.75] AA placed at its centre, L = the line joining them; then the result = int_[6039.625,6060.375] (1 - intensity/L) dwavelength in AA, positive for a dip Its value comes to -0.8 AA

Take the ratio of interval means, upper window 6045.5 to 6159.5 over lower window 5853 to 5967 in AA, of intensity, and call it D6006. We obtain 1.0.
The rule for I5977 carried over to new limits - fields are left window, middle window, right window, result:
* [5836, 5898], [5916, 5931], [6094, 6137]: -0.03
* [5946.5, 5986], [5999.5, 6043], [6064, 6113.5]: 0.01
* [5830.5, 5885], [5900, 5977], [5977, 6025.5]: 0.01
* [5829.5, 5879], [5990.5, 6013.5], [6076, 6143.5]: 0.01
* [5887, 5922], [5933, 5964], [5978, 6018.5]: -0.05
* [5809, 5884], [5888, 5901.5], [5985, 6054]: 0.23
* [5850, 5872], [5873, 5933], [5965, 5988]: 0.04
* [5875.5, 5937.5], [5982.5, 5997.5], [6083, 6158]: -0.05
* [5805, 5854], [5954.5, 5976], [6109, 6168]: 0.02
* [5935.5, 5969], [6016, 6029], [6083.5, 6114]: 0.02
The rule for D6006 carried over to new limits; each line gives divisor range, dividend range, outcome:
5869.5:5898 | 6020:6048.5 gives 1.09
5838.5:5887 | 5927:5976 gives 0.98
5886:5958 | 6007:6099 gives 1.04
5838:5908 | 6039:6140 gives 1.03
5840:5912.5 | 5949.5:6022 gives 1.02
